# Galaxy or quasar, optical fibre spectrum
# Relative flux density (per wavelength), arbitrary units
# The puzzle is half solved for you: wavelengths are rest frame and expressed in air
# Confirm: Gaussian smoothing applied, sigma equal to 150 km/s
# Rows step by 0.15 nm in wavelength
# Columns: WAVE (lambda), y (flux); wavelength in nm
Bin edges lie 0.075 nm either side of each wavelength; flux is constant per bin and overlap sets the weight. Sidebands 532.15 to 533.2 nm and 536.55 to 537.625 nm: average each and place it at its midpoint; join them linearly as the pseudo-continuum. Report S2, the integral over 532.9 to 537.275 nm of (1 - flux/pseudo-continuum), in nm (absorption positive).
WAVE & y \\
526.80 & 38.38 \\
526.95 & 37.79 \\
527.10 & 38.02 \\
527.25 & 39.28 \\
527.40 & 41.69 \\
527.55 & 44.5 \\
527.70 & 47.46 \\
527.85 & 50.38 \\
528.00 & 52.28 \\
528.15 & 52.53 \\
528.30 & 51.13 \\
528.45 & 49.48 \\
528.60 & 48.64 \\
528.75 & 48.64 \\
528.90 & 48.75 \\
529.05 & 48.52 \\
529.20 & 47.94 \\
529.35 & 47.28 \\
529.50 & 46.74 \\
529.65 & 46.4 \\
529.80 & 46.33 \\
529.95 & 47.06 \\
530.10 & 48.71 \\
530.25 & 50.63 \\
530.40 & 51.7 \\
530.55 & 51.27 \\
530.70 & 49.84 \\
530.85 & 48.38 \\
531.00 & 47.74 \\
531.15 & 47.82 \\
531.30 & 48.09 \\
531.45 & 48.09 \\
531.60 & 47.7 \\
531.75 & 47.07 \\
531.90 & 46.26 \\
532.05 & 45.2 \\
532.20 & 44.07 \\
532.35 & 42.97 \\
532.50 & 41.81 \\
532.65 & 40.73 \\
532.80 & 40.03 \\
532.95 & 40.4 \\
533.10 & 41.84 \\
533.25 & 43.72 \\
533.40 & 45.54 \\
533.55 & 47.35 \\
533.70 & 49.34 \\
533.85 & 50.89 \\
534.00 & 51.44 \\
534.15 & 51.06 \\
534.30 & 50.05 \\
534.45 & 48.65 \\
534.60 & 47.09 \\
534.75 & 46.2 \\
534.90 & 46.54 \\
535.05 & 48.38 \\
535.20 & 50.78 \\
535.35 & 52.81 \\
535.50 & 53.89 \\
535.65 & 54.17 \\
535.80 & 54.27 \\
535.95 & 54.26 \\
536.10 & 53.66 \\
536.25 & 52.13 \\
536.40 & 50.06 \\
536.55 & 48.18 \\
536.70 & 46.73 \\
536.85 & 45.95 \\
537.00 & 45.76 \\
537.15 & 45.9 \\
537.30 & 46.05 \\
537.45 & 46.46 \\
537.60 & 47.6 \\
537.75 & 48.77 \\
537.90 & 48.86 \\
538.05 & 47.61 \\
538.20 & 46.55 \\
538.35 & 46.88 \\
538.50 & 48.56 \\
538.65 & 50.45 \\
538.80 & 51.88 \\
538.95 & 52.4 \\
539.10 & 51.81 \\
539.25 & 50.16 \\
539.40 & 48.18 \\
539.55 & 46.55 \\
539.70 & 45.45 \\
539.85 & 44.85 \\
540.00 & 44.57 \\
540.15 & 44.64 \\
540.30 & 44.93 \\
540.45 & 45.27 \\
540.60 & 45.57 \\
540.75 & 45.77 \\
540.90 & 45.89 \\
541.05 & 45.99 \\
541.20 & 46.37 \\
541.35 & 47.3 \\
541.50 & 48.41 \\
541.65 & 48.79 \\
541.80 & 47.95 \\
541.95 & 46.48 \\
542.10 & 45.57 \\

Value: -0.46 nm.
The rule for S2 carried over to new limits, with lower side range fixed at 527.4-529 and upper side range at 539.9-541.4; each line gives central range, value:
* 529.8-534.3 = 0.105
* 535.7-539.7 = -0.227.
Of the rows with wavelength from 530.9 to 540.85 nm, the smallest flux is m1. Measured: 40.03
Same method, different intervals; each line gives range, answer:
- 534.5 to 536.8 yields 46.2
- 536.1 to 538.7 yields 45.76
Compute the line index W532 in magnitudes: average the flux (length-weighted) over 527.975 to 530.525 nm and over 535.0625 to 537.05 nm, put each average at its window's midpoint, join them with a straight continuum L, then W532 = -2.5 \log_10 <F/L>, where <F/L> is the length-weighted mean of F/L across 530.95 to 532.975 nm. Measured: 0.11 mag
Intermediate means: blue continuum 49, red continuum 51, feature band 44.9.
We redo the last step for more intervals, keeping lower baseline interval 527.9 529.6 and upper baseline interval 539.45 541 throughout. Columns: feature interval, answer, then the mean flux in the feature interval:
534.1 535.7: -0.060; 49.9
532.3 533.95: 0.085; 44.2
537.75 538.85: -0.059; 48.6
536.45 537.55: -0.001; 46.5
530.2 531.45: -0.017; 49.3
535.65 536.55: -0.127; 52.6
